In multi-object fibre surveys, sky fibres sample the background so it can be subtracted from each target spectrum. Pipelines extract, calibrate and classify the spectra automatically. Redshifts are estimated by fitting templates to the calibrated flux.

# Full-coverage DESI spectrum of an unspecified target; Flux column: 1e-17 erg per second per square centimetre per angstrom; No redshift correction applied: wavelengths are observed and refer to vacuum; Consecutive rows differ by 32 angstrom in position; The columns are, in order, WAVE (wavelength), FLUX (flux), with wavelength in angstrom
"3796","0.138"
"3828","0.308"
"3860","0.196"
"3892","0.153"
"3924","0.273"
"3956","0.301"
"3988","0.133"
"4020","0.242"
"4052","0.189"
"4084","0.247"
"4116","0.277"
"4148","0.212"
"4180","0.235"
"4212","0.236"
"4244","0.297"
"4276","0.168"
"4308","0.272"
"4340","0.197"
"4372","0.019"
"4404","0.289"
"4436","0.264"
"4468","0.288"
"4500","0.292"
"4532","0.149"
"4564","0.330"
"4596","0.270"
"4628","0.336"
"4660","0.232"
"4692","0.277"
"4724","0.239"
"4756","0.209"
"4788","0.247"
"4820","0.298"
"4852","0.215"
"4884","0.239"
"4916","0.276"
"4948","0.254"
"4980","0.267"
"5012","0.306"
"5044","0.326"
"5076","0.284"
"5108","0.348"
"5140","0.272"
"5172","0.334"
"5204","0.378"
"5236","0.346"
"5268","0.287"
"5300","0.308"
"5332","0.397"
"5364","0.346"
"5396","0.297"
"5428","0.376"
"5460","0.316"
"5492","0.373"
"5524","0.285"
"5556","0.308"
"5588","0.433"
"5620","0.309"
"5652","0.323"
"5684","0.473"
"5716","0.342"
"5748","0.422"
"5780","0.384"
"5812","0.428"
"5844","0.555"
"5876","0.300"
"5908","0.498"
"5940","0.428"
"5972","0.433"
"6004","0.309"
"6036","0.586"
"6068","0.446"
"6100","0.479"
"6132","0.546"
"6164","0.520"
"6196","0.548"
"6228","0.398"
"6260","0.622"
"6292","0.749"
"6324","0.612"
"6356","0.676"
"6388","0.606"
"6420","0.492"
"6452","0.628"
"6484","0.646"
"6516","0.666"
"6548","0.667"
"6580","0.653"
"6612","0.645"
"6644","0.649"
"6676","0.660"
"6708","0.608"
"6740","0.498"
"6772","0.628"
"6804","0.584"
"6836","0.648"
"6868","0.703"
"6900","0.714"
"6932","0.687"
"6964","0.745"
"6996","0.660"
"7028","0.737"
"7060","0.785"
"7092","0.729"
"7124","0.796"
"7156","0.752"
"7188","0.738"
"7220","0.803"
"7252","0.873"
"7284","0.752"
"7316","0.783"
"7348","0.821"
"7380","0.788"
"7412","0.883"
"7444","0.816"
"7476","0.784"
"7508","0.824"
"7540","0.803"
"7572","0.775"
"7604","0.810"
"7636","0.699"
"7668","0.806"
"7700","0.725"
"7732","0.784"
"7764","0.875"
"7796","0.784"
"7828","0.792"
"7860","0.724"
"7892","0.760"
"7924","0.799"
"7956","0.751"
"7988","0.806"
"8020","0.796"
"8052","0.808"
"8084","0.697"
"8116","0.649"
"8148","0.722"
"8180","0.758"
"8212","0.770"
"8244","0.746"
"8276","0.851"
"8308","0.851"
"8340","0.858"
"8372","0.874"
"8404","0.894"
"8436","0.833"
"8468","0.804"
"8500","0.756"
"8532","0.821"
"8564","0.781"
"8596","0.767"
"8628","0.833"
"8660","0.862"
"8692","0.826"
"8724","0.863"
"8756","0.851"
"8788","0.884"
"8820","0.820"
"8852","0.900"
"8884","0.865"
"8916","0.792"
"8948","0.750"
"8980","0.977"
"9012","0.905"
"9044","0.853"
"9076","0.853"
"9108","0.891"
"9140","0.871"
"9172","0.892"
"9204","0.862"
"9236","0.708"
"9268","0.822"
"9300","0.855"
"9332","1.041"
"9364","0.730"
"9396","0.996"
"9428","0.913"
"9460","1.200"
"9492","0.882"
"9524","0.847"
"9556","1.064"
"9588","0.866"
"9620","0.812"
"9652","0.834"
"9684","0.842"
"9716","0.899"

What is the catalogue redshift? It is 0.567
